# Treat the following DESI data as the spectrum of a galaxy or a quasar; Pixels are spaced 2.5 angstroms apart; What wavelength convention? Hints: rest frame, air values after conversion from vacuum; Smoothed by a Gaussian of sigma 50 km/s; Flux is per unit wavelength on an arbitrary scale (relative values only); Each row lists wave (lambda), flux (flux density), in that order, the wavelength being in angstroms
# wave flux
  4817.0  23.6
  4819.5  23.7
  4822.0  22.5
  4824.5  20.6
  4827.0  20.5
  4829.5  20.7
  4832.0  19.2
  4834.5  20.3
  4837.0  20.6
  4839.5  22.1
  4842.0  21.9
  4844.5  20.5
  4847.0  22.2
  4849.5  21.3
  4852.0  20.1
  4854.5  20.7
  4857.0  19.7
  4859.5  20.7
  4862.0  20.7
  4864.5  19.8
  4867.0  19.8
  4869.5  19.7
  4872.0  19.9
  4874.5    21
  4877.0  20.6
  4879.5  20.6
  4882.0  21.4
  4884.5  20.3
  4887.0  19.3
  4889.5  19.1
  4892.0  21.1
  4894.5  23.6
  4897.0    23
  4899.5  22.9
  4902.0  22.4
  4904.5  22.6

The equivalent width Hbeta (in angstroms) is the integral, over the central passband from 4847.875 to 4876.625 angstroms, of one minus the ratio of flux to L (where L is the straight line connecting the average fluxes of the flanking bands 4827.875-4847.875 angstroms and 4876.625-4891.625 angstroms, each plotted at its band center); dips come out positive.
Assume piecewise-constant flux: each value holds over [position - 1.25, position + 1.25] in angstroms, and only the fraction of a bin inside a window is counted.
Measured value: 0.3 angstroms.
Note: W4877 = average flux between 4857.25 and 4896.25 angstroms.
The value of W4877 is 20.5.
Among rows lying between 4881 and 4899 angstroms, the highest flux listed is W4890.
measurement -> 23.6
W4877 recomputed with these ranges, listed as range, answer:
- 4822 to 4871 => 20.6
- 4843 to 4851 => 21.3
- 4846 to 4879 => 20.5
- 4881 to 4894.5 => 20.5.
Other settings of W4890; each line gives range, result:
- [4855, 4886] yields 21.4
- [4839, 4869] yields 22.2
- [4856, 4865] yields 20.7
